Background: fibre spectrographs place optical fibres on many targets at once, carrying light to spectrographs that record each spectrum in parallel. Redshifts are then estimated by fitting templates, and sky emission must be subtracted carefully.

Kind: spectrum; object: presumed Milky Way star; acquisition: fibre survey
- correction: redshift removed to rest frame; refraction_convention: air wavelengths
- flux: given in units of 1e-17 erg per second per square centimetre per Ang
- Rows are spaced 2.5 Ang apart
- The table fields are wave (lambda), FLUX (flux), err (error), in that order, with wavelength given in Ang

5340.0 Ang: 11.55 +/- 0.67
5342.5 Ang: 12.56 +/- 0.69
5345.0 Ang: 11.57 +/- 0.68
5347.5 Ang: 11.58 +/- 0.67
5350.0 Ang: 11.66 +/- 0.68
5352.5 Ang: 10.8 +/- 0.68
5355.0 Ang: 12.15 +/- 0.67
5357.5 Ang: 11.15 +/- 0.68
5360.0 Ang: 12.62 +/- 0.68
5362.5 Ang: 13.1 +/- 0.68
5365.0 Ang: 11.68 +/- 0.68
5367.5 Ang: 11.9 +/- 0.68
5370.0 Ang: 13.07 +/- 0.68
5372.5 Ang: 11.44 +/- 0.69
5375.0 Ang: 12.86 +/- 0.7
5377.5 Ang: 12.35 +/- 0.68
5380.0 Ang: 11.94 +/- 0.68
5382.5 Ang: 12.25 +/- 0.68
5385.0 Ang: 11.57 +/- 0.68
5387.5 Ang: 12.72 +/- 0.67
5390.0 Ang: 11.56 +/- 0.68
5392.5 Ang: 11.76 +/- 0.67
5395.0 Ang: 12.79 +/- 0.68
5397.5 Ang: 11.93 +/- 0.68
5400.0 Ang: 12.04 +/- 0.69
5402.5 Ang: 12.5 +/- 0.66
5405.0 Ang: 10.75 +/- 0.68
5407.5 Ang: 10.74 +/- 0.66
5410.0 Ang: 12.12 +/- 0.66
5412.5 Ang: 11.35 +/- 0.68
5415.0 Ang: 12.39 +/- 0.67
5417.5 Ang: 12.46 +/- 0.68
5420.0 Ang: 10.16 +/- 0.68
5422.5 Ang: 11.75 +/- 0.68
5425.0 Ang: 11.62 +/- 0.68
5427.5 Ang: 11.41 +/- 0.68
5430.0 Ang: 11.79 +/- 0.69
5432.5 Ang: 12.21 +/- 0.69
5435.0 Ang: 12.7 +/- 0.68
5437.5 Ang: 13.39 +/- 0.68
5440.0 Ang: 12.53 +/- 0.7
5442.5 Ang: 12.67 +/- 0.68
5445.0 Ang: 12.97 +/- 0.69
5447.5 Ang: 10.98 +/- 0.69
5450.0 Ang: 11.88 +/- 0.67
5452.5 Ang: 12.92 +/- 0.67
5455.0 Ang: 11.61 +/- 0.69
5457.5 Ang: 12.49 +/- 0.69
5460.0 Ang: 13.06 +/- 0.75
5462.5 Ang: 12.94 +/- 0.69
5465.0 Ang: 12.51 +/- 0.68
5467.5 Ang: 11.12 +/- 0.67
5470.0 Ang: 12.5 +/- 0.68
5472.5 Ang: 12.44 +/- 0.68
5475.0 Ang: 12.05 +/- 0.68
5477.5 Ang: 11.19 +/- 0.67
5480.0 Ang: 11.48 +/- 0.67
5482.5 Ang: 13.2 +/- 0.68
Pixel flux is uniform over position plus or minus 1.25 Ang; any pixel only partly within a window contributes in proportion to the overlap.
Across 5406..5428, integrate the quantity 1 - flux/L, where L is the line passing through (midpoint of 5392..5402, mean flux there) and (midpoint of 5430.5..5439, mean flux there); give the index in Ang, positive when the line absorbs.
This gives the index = 1.6 Ang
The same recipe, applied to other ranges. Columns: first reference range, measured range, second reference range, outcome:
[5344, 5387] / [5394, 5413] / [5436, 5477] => 0.6 Ang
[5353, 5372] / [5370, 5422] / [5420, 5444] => 1.0 Ang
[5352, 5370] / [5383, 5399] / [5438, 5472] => 0.1 Ang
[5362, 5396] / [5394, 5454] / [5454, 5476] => 1.3 Ang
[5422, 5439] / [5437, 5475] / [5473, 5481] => -1.6 Ang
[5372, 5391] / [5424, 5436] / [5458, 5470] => 0.4 Ang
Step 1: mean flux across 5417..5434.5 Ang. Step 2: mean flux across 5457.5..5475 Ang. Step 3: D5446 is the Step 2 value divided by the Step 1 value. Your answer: 1.07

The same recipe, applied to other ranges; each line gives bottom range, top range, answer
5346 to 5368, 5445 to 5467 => 1.04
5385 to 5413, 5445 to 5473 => 1.03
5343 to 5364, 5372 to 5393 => 1.02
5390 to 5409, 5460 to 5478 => 1.04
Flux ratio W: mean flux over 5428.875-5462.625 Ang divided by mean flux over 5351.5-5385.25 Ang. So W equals 1.03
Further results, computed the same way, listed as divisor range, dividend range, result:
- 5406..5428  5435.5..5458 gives 1.07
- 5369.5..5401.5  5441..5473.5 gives 1.01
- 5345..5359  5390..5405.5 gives 1.04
